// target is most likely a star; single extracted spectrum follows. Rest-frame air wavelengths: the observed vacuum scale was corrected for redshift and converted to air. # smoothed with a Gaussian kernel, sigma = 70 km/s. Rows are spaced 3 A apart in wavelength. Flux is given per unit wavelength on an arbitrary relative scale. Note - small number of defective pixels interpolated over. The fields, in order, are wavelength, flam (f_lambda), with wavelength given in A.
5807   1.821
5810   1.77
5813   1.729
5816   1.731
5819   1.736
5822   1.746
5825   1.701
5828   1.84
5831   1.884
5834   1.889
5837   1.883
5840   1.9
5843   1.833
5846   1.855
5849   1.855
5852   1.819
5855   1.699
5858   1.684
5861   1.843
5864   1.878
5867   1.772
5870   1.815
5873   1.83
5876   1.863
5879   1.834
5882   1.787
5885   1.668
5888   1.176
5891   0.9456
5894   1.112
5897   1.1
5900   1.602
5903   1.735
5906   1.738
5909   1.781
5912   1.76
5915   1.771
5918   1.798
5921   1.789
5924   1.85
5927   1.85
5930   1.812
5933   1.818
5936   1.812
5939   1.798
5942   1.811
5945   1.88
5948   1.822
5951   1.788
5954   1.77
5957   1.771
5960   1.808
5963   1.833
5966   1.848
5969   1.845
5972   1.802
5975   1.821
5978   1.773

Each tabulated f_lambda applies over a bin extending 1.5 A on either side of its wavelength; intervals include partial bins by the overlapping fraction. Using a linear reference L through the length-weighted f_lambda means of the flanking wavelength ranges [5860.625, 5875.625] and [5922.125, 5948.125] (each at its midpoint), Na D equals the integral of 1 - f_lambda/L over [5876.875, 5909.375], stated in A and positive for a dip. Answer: 5.9 A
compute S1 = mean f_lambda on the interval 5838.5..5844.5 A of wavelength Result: 1.87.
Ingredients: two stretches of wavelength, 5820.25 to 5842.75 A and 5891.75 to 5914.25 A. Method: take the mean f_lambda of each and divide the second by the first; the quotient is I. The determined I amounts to 0.84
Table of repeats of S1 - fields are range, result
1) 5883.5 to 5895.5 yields 1.23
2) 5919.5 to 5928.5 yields 1.83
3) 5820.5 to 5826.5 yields 1.72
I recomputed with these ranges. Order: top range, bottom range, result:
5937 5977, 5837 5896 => 1.07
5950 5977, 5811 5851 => 1.00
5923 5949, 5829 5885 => 1.00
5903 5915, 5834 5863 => 0.96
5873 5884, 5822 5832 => 1.01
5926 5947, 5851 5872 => 1.02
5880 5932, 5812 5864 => 0.89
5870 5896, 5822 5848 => 0.83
